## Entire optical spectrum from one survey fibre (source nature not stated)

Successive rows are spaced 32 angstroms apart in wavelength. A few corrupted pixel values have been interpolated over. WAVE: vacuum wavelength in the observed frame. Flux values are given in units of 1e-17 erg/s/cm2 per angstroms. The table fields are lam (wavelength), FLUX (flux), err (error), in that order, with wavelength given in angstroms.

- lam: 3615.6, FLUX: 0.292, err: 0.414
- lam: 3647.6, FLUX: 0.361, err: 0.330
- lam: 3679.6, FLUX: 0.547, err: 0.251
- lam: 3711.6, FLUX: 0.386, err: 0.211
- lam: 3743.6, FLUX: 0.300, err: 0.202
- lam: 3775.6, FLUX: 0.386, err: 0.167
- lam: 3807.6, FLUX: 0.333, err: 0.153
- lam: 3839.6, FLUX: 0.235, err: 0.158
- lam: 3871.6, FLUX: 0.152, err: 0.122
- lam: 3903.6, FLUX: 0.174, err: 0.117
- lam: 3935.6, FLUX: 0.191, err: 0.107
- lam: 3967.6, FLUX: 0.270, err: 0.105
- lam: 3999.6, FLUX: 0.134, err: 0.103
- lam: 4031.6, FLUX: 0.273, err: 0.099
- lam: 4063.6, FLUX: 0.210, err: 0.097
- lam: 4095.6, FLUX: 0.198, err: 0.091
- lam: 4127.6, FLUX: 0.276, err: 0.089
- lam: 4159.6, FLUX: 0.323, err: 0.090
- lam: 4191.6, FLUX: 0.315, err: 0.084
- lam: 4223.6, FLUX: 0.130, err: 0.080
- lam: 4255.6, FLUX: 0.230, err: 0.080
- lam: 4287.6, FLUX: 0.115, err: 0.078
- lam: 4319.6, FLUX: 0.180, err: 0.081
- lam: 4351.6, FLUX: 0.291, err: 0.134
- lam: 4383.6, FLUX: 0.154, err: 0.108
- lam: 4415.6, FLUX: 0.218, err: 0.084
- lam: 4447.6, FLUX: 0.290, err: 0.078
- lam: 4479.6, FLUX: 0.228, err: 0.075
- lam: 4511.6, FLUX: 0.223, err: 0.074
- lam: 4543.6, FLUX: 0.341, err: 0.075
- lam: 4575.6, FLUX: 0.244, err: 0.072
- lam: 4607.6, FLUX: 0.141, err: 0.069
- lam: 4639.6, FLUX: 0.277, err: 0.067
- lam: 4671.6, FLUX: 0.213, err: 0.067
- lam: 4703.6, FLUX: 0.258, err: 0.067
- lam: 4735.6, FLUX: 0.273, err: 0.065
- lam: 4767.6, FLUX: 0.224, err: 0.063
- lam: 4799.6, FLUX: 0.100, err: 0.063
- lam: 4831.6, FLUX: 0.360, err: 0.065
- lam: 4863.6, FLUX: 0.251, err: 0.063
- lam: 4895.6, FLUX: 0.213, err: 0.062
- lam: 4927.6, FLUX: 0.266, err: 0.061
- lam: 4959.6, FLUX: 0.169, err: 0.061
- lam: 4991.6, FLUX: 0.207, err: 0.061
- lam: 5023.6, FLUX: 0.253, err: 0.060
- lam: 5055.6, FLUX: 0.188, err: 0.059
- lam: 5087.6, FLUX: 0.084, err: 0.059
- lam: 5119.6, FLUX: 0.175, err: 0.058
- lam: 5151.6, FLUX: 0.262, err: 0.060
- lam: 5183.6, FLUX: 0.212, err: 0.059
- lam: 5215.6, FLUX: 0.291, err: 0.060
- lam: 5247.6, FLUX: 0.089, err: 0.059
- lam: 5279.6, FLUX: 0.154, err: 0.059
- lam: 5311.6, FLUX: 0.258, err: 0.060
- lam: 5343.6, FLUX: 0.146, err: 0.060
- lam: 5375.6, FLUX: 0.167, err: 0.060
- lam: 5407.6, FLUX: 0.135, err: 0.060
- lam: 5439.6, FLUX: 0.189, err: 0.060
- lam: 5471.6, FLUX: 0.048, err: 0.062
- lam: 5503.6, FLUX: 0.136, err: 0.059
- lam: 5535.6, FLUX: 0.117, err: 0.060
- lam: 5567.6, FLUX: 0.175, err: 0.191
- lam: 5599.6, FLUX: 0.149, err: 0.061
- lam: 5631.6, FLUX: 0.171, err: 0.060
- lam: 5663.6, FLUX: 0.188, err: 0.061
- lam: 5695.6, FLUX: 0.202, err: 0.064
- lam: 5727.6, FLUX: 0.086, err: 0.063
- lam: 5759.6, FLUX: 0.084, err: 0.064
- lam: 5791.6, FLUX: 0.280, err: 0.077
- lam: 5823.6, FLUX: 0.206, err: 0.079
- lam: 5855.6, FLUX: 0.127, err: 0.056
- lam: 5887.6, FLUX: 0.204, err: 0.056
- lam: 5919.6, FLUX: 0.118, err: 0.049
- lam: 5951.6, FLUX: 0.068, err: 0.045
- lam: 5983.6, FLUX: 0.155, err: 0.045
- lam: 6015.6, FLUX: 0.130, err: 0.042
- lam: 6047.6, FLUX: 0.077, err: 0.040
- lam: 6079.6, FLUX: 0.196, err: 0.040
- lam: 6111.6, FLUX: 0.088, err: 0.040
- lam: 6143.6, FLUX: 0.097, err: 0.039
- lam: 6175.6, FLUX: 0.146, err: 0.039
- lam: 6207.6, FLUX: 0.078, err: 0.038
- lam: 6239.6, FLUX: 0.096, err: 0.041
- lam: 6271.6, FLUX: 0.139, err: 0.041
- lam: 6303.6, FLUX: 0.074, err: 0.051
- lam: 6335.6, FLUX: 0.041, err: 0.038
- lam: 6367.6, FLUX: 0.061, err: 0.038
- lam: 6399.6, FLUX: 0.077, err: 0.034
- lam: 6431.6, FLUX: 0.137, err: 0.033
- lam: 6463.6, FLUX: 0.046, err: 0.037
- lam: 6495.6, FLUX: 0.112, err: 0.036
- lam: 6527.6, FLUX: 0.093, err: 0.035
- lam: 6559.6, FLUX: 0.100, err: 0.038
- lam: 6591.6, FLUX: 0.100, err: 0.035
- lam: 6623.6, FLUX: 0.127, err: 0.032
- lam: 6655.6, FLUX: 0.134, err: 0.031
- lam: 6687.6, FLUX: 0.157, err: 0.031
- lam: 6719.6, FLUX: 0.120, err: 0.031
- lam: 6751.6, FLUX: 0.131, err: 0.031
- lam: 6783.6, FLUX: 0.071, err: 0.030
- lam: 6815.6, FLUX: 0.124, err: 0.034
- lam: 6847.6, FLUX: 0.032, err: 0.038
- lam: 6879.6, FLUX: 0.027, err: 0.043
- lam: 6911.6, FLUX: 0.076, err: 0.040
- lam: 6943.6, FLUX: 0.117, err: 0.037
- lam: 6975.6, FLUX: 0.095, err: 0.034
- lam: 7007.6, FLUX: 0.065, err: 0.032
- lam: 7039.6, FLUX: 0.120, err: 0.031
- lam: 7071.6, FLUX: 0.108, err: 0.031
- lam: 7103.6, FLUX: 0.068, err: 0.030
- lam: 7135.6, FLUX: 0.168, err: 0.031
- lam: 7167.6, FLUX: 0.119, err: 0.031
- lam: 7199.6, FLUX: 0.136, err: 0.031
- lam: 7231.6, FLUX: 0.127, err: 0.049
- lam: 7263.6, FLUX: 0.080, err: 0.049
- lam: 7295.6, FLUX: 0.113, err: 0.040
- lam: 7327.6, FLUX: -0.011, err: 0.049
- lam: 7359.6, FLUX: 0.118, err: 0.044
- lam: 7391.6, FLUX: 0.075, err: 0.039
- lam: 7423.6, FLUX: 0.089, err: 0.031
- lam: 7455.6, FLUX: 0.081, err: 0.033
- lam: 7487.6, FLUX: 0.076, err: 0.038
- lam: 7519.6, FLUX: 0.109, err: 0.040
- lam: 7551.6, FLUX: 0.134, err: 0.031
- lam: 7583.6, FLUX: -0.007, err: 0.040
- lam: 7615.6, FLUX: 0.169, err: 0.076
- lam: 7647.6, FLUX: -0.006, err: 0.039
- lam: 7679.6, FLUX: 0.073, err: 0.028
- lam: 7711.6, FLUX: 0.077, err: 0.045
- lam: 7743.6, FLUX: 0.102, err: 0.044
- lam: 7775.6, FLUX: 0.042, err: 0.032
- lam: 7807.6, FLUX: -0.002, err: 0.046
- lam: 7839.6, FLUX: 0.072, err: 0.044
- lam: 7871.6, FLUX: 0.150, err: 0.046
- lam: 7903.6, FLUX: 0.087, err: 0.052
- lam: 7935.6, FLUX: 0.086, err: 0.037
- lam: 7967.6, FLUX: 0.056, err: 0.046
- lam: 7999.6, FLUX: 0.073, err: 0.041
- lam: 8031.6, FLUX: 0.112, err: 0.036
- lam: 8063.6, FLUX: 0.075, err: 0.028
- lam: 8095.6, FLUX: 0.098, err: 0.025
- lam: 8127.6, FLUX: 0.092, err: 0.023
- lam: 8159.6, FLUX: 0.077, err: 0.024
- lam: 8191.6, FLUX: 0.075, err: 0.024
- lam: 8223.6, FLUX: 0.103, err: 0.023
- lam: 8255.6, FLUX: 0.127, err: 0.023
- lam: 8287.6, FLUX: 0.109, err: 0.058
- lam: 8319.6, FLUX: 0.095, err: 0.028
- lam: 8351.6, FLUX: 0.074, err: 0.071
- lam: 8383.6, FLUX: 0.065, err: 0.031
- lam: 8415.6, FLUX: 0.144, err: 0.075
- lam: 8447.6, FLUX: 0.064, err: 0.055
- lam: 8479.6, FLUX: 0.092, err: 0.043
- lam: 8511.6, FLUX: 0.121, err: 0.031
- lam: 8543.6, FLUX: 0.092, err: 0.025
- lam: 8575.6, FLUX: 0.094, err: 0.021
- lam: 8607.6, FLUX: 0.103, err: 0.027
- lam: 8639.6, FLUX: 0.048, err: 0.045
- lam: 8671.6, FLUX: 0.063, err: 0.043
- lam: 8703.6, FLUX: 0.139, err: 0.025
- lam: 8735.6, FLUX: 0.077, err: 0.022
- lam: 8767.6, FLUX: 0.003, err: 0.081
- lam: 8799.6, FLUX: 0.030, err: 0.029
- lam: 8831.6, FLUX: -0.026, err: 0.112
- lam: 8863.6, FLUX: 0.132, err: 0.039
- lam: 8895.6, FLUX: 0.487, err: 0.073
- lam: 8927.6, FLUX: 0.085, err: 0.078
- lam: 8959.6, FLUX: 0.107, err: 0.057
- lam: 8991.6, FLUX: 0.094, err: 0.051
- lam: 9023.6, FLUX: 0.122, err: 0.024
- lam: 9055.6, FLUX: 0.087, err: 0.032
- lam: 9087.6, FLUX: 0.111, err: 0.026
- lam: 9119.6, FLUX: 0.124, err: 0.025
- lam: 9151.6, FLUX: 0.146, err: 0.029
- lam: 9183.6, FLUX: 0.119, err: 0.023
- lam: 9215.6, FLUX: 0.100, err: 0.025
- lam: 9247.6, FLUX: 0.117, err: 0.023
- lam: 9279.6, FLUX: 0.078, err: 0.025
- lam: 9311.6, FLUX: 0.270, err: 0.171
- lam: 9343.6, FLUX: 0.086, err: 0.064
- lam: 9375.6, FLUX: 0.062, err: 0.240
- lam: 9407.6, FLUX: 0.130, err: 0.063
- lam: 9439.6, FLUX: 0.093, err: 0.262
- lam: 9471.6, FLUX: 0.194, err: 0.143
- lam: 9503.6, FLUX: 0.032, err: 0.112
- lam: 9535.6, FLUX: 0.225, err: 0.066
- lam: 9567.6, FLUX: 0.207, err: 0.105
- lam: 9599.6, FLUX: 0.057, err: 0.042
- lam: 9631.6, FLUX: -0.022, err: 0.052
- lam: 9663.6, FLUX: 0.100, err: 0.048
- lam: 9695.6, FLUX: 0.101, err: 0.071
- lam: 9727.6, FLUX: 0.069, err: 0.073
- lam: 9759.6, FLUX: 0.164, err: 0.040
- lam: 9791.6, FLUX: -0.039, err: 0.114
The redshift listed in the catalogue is 1.386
